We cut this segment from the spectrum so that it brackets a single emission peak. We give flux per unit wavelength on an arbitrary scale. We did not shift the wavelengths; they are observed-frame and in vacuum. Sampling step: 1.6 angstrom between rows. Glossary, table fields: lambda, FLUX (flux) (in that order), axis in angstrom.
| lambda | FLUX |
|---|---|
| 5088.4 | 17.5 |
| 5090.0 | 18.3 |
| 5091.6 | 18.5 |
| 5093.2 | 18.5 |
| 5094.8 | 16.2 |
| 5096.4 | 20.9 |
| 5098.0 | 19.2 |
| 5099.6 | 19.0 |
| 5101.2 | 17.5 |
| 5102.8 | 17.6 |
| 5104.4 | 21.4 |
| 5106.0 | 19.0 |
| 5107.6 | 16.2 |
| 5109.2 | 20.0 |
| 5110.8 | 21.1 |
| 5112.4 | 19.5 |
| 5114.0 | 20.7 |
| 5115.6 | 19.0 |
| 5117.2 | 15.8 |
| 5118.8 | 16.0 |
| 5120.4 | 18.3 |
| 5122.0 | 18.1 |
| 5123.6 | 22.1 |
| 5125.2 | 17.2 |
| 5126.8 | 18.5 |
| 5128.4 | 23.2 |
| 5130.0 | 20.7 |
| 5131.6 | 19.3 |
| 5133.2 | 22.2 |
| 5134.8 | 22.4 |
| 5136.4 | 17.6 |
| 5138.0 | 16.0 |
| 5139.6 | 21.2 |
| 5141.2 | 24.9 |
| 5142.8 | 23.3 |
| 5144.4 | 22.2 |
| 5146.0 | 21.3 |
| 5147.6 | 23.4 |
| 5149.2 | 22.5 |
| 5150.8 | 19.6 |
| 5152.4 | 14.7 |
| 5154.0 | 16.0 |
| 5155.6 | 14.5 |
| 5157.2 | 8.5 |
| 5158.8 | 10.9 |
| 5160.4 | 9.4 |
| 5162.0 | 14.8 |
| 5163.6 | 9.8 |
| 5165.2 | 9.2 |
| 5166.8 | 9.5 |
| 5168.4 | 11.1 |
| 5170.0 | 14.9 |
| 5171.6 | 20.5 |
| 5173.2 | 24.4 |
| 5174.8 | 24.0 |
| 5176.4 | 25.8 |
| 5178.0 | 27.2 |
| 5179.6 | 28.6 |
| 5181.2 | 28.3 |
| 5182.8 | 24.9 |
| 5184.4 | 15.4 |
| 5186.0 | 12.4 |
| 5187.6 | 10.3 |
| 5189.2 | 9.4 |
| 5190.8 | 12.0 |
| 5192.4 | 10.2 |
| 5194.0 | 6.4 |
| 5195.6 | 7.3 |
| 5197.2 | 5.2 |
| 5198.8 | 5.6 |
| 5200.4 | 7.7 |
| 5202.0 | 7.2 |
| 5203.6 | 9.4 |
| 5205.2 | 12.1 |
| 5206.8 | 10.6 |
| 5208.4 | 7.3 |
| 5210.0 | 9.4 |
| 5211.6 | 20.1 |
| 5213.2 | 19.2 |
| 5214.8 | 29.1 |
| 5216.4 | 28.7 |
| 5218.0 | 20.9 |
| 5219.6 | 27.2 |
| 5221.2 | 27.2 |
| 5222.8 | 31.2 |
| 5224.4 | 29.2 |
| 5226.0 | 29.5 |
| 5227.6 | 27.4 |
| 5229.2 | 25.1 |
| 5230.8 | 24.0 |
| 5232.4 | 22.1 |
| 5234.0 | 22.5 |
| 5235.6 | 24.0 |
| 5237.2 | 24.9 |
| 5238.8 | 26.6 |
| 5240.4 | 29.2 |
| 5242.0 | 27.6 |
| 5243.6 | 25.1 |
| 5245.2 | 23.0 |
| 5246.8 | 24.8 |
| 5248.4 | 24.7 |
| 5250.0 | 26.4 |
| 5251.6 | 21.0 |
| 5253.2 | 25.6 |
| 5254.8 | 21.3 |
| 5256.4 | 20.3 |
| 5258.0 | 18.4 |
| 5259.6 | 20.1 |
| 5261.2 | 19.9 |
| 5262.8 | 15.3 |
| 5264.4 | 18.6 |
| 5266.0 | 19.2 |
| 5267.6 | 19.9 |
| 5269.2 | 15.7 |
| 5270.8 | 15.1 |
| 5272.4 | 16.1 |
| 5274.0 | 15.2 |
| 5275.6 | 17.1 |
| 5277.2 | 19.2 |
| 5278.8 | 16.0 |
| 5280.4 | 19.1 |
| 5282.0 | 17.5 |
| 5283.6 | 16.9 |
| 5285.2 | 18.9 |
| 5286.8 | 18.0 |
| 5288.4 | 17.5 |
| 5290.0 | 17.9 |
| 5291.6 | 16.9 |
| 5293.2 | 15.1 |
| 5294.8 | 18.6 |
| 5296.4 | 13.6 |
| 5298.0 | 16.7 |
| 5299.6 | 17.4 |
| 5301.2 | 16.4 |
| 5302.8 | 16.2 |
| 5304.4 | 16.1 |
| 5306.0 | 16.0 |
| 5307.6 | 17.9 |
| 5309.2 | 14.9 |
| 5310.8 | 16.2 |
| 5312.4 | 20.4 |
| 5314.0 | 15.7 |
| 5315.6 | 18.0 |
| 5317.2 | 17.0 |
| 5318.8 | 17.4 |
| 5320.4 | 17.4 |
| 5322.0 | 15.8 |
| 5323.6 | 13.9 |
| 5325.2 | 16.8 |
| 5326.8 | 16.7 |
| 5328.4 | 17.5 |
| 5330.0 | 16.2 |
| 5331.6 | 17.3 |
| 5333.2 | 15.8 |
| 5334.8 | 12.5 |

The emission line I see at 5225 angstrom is C IV 1549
